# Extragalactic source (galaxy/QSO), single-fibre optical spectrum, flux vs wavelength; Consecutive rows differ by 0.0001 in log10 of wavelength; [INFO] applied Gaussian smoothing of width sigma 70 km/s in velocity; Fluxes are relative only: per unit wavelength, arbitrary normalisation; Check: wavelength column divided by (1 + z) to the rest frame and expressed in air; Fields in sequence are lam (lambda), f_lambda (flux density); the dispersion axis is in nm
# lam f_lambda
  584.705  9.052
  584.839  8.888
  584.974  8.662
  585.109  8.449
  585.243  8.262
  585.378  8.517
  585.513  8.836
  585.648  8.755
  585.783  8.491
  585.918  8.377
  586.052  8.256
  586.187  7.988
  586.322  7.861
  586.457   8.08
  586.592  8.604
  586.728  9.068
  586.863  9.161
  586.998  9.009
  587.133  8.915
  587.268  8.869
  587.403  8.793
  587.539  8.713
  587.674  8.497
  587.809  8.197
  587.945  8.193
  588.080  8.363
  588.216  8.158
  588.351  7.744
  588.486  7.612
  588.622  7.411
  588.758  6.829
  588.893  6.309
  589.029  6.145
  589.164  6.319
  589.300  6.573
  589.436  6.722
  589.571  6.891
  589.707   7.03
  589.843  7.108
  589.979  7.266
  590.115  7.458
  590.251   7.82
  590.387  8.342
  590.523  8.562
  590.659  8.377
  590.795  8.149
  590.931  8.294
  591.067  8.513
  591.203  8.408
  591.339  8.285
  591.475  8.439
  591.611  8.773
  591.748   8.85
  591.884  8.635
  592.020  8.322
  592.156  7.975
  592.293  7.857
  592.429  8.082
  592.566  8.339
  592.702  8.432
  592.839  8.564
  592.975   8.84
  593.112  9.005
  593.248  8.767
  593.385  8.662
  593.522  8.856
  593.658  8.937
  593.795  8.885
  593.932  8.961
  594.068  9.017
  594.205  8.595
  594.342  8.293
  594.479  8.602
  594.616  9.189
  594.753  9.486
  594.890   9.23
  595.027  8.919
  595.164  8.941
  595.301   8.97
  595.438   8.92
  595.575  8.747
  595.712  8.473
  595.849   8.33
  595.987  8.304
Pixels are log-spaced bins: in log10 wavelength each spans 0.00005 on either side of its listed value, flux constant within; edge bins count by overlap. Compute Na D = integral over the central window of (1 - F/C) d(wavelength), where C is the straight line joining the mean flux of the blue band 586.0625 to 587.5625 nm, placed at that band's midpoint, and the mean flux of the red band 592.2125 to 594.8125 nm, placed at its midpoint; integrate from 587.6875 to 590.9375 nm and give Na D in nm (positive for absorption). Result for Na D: 0.43 nm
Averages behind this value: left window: 8.62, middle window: 7.5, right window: 8.7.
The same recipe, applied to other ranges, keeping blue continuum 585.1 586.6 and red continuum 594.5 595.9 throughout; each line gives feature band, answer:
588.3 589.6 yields 0.259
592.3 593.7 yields 0.029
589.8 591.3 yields 0.104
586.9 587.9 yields -0.031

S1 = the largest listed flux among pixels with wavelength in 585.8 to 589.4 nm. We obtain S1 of 9.161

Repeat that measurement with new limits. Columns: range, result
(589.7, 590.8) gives 8.562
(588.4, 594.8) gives 9.486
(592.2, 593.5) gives 9.005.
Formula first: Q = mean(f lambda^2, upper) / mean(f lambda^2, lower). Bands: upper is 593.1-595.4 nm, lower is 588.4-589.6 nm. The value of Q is 1.34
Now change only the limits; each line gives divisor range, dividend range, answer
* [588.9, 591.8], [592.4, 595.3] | 1.16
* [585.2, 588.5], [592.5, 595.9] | 1.07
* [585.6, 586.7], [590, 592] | 1.02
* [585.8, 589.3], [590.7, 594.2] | 1.08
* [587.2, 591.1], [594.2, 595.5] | 1.18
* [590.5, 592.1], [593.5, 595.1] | 1.06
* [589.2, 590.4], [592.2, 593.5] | 1.20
